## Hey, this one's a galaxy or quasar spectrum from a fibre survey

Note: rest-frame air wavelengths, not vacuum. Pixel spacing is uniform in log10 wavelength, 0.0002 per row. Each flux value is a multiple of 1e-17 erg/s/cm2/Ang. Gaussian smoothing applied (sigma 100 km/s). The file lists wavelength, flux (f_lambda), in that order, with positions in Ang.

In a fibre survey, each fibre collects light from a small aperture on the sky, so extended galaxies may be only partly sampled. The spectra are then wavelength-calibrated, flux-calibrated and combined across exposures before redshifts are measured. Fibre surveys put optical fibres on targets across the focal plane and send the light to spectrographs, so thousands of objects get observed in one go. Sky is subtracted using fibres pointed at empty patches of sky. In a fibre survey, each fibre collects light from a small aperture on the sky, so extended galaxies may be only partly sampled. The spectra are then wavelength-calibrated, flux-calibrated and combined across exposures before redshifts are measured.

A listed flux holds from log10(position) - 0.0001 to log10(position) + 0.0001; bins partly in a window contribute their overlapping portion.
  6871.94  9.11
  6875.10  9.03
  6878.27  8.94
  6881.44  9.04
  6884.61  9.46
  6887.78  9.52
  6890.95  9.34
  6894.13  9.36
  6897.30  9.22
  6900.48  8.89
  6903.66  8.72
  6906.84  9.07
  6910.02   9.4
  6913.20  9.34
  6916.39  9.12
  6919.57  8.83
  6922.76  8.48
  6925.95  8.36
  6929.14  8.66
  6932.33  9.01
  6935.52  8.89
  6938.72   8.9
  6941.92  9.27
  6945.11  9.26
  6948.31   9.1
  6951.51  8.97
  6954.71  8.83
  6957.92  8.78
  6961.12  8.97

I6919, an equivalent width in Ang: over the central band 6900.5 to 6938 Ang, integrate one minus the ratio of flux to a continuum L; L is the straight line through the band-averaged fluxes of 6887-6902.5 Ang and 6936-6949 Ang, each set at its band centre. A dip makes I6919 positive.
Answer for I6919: 1.1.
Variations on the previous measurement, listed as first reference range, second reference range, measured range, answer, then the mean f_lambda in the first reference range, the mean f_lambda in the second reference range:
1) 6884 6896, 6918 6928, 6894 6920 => -0.4 Ang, 9.41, 8.56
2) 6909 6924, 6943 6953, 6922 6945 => 0.6 Ang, 9.03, 9.13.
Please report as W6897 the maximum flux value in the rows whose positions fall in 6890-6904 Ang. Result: 9.36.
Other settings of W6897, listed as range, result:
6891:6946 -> 9.4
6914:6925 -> 9.12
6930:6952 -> 9.27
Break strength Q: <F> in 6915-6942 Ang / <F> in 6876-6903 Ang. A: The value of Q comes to 1.0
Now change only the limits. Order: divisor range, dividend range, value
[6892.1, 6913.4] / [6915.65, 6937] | 0.96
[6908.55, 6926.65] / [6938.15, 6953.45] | 1.02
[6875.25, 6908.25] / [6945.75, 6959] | 0.98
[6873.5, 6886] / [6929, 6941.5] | 0.98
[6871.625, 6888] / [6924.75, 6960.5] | 0.97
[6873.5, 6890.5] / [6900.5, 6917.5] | 0.99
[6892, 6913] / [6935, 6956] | 0.99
